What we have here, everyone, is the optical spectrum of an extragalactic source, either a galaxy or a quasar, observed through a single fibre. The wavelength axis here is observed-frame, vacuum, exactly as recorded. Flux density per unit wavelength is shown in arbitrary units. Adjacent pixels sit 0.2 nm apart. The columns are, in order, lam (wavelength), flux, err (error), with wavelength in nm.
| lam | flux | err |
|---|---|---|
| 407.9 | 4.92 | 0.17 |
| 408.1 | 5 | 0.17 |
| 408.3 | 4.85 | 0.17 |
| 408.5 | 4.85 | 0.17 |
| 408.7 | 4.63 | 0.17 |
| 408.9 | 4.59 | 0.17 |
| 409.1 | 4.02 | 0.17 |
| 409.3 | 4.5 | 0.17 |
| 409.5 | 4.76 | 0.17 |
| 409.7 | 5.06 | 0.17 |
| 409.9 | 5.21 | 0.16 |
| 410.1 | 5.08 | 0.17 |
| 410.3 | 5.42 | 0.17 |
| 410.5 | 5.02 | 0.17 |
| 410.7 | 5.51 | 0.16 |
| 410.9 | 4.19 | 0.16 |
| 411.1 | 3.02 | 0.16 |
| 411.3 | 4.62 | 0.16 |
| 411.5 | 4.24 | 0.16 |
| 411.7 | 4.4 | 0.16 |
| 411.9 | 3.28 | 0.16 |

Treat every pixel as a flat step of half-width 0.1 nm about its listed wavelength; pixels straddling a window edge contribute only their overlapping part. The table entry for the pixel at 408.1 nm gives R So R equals 5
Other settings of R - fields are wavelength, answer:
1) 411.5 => 4.24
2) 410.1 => 5.08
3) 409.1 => 4.02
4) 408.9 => 4.59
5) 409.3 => 4.5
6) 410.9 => 4.19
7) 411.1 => 3.02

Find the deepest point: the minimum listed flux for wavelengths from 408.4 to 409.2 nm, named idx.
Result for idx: 4.02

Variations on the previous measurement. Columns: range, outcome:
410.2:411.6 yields 3.02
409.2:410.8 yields 4.5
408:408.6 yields 4.85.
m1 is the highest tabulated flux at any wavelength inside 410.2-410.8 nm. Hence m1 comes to 5.51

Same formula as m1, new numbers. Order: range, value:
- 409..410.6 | 5.42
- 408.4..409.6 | 4.85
